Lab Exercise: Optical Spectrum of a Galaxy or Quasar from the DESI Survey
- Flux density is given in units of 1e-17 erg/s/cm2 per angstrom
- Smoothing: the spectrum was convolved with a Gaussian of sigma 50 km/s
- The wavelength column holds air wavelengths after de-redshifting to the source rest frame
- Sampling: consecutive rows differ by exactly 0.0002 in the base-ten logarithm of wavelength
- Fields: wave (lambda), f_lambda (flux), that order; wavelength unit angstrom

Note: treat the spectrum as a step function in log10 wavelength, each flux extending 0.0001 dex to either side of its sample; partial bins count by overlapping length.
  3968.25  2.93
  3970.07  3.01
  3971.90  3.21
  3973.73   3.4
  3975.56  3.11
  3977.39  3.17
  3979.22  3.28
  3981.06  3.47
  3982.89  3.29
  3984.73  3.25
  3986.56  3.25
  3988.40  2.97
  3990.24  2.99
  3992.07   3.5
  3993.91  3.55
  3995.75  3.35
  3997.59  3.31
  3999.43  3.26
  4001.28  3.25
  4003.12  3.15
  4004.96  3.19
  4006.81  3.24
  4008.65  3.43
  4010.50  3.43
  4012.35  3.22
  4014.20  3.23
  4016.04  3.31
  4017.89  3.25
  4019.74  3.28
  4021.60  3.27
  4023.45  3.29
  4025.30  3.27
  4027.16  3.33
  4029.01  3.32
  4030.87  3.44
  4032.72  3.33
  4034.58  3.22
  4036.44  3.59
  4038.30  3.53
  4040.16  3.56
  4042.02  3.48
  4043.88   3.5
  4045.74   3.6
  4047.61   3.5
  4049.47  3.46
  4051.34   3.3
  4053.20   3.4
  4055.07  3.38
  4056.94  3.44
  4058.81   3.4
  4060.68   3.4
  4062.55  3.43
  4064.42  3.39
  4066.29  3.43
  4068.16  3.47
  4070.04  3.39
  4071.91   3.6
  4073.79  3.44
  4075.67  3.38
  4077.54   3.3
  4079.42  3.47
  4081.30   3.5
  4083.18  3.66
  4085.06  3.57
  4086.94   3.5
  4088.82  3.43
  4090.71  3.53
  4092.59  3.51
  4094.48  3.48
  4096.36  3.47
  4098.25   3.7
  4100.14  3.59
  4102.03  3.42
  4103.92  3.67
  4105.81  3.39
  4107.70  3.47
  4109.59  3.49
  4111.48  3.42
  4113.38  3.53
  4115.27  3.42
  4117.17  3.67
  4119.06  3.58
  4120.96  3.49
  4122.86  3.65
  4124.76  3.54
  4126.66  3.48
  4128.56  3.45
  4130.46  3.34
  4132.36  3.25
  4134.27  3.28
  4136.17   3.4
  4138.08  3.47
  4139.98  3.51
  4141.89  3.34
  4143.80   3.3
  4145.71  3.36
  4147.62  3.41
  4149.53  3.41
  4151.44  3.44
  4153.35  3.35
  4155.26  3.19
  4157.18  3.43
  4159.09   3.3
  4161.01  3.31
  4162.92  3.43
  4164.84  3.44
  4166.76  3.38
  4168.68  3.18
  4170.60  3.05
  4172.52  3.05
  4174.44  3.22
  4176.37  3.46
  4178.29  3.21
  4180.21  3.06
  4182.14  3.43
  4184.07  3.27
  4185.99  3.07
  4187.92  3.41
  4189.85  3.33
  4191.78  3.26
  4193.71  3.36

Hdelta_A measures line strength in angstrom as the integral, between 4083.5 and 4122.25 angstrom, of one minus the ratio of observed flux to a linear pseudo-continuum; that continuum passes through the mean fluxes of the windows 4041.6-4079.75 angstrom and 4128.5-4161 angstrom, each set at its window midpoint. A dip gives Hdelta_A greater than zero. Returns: -1.4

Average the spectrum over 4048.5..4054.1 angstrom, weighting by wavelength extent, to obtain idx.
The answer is 3.39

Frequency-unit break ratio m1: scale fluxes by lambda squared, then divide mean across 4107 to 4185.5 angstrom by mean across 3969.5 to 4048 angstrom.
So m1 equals 1.09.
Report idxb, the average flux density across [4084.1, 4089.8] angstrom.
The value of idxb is 3.5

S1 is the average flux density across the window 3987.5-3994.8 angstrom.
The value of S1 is 3.25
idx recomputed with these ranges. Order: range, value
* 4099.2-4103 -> 3.5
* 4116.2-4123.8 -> 3.6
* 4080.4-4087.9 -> 3.56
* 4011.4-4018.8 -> 3.26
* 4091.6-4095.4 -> 3.5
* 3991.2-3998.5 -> 3.43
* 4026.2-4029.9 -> 3.32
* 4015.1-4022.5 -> 3.28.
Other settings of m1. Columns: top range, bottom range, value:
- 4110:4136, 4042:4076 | 1.04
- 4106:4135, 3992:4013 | 1.11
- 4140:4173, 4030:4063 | 1.02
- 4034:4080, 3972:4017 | 1.08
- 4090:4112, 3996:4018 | 1.12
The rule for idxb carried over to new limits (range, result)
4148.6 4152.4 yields 3.43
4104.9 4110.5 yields 3.45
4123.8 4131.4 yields 3.45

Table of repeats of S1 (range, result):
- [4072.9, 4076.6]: 3.41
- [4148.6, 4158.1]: 3.36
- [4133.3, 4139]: 3.38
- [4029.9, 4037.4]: 3.39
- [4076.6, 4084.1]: 3.48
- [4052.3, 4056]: 3.39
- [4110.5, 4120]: 3.53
